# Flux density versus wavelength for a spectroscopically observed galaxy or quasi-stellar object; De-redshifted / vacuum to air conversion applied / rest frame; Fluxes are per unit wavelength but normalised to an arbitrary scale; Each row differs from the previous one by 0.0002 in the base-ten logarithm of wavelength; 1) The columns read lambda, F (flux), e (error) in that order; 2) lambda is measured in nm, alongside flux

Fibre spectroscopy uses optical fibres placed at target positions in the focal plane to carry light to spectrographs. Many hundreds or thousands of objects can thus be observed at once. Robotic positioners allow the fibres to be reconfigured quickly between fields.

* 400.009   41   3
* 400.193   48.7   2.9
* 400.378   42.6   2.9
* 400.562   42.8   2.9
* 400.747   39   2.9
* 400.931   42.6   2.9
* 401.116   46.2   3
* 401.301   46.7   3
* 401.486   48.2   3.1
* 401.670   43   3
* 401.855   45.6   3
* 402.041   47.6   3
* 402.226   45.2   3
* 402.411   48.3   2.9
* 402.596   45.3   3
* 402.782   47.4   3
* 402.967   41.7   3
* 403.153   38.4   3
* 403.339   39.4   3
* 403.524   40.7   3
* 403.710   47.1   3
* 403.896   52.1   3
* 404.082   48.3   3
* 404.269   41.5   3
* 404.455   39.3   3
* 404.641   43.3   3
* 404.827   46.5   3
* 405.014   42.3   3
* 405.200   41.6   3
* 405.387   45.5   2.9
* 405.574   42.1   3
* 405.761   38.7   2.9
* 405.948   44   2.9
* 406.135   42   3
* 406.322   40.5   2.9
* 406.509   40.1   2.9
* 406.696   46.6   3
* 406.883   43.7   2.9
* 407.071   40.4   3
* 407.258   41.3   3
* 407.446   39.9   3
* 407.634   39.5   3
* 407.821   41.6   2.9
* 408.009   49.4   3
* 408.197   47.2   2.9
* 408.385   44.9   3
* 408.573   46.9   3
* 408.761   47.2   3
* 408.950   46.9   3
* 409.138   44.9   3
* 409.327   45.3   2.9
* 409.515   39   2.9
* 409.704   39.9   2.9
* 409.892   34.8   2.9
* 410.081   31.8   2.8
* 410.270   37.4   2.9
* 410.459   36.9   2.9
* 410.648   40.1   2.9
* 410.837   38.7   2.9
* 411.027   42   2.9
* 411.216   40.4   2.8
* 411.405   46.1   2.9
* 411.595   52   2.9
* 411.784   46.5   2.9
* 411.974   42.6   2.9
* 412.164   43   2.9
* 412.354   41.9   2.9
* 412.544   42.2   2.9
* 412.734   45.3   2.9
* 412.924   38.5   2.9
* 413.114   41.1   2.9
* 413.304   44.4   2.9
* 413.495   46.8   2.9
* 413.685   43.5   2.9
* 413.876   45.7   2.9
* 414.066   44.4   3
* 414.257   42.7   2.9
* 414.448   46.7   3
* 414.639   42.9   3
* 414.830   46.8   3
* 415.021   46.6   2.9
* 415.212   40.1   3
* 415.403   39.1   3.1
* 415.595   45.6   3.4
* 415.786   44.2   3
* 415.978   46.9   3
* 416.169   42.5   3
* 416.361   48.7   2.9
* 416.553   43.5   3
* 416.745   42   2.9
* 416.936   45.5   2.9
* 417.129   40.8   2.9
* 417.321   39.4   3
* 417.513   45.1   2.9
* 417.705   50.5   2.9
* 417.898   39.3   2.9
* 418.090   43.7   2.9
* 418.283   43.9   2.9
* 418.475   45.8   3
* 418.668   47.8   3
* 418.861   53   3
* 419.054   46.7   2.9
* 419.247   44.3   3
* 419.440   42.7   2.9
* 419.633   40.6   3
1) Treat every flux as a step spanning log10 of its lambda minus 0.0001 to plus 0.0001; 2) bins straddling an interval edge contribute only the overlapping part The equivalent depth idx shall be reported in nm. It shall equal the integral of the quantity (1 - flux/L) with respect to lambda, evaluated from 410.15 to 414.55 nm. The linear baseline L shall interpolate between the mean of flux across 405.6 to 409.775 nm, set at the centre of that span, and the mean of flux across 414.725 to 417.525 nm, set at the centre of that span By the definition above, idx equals 0.057 nm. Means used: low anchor 43.2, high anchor 43.7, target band 42.9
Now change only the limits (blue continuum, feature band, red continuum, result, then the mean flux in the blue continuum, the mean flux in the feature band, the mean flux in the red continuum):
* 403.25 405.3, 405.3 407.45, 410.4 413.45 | 0.07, 43.8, 42.1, 42.7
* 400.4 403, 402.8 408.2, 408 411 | 0.06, 45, 42.9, 41.7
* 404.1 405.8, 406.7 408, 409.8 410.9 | -0.07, 42.7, 42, 36.6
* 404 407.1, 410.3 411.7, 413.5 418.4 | 0.04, 42.7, 42.1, 44.1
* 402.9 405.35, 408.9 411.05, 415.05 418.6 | 0.19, 43.3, 39.6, 43.8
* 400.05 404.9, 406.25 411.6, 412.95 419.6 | 0.28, 44.5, 42.1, 44.4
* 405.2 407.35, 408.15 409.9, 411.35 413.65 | -0.04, 42.2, 44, 44.1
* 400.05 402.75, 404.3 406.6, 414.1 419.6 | 0.14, 45.1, 42.1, 44.5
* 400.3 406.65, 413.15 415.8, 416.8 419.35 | 0.03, 43.7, 44.2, 45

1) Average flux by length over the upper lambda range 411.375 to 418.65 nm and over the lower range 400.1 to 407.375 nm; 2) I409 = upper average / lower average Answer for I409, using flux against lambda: 1.01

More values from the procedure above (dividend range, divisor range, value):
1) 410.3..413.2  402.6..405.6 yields 0.97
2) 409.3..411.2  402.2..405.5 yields 0.87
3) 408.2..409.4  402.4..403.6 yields 1.08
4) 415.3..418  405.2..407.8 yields 1.05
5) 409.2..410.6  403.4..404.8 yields 0.85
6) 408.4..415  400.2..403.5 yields 0.97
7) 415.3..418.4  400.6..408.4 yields 1.00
